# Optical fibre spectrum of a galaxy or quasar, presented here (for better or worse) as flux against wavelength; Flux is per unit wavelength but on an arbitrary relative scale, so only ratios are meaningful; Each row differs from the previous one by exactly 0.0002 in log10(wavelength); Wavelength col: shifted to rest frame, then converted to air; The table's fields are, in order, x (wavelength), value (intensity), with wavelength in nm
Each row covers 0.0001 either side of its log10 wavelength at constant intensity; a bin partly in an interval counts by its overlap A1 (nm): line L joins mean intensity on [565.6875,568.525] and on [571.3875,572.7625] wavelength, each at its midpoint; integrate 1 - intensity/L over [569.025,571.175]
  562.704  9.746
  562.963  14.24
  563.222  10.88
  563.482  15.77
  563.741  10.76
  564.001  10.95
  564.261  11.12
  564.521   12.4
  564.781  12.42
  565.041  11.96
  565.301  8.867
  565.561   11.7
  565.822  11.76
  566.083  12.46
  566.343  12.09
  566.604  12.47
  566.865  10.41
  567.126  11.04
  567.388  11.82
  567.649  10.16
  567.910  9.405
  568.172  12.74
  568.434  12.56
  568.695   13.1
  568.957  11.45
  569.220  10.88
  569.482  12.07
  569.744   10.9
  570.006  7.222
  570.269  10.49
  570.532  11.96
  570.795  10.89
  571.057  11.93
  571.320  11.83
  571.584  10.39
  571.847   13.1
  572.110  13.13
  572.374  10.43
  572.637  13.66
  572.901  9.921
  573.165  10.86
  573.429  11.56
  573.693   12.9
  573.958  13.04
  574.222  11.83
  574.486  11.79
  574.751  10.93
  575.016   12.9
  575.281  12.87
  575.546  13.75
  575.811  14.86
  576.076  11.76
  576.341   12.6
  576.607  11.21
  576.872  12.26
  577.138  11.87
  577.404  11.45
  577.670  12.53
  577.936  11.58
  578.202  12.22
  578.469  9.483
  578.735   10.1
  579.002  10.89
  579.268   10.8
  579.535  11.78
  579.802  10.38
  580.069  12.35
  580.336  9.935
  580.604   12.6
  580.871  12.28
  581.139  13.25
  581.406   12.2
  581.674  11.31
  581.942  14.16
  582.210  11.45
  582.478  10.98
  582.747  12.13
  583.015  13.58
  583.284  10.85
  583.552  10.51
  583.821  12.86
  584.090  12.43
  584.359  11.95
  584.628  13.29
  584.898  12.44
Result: 0.195 nm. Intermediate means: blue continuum 11.5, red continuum 12.1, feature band 10.8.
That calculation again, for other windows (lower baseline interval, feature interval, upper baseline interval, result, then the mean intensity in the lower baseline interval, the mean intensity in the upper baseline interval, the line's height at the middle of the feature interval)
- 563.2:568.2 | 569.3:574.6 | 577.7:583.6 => 0.04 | 11.5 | 11.6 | 11.6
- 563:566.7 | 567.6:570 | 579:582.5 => 0.11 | 11.9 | 11.8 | 11.9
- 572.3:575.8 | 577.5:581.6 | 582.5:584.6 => 0.21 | 12.2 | 12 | 12.1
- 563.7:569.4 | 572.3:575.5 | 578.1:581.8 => -0.15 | 11.5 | 11.4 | 11.4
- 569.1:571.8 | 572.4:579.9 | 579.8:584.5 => -0.26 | 10.9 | 12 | 11.5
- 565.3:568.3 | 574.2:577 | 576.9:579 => -0.28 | 11.3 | 11.3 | 11.3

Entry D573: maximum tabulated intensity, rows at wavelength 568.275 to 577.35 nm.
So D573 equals 14.86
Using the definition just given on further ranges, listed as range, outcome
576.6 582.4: 14.16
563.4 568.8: 15.77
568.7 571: 12.07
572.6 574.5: 13.66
